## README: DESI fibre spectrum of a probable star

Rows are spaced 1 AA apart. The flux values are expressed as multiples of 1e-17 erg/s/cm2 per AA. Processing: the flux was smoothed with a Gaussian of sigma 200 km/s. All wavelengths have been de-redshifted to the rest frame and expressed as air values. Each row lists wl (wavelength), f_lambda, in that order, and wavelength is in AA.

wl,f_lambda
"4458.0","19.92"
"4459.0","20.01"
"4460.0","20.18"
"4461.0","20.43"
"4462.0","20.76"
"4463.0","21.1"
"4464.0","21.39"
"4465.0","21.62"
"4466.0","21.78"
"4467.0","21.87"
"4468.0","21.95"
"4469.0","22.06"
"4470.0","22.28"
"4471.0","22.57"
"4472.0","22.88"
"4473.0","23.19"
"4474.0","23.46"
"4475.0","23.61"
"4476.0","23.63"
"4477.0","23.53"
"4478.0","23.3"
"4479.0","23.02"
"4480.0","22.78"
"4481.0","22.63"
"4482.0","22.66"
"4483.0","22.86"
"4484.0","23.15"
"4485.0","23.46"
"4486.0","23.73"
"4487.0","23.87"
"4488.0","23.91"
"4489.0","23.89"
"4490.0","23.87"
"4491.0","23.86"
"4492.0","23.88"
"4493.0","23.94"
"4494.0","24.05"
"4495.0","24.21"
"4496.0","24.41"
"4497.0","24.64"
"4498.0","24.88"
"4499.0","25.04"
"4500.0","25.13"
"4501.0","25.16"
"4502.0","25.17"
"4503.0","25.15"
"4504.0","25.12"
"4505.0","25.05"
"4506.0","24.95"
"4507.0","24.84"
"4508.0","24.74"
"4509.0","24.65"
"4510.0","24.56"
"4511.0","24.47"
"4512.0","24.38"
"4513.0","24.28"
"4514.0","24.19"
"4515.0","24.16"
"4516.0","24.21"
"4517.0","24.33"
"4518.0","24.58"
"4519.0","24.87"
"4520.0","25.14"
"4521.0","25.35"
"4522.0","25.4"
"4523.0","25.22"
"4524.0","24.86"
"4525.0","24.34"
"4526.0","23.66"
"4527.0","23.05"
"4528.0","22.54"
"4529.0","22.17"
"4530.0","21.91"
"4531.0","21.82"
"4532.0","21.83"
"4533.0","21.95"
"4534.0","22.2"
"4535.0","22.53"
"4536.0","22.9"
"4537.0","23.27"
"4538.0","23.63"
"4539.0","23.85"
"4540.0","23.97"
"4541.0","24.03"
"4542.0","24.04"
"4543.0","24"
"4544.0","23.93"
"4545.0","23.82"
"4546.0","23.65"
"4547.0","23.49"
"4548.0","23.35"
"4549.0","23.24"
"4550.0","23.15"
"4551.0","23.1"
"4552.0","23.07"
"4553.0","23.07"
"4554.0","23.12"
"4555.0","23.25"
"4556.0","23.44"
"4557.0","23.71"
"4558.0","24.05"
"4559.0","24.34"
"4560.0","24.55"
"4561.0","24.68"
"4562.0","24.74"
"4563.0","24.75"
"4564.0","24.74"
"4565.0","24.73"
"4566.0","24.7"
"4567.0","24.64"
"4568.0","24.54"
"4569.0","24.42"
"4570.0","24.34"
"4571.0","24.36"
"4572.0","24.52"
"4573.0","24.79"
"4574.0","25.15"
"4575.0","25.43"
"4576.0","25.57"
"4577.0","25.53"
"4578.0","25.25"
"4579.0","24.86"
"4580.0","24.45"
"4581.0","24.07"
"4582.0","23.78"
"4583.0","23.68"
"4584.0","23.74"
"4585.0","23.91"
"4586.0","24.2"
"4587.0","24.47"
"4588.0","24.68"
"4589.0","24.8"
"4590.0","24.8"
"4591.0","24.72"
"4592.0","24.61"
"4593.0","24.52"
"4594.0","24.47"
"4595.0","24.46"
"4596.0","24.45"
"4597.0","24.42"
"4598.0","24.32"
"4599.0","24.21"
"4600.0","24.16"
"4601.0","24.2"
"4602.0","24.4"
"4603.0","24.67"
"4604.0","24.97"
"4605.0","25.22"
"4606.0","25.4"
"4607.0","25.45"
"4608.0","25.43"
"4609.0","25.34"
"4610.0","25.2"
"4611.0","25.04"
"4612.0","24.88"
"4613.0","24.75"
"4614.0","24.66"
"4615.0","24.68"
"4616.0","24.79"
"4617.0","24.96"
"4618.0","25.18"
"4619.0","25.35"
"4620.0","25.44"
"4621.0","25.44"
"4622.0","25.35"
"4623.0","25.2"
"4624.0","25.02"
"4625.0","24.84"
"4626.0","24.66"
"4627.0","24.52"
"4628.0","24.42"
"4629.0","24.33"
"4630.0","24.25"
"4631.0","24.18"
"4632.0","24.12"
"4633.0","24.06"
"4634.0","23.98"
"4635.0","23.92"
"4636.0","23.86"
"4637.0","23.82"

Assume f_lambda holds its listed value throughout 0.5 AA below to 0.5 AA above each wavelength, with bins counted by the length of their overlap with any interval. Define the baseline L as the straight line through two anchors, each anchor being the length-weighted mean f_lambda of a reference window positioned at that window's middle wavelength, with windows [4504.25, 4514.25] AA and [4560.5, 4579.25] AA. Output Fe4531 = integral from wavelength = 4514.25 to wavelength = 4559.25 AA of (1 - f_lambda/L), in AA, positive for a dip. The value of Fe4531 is 2.06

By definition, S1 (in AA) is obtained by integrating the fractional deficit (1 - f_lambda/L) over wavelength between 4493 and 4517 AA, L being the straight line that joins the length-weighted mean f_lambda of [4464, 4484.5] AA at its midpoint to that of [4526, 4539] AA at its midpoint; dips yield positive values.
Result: -2.1 AA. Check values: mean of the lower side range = 22.7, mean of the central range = 24.6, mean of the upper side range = 22.6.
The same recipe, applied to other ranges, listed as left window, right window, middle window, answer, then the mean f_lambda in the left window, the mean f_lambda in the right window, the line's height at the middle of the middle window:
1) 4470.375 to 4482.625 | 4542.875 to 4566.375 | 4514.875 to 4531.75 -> -0.3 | 23.1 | 23.9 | 23.5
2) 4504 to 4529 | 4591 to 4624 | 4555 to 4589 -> 0.3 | 24.5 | 24.9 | 24.7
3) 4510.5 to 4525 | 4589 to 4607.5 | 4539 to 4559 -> 0.9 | 24.7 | 24.6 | 24.7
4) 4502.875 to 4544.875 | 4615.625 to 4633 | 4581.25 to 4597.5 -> 0.1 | 23.9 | 24.8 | 24.5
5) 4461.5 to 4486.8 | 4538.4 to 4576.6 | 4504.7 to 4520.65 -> -0.9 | 22.6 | 24.1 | 23.3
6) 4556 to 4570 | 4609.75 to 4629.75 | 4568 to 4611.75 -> 0.0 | 24.5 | 24.9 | 24.7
